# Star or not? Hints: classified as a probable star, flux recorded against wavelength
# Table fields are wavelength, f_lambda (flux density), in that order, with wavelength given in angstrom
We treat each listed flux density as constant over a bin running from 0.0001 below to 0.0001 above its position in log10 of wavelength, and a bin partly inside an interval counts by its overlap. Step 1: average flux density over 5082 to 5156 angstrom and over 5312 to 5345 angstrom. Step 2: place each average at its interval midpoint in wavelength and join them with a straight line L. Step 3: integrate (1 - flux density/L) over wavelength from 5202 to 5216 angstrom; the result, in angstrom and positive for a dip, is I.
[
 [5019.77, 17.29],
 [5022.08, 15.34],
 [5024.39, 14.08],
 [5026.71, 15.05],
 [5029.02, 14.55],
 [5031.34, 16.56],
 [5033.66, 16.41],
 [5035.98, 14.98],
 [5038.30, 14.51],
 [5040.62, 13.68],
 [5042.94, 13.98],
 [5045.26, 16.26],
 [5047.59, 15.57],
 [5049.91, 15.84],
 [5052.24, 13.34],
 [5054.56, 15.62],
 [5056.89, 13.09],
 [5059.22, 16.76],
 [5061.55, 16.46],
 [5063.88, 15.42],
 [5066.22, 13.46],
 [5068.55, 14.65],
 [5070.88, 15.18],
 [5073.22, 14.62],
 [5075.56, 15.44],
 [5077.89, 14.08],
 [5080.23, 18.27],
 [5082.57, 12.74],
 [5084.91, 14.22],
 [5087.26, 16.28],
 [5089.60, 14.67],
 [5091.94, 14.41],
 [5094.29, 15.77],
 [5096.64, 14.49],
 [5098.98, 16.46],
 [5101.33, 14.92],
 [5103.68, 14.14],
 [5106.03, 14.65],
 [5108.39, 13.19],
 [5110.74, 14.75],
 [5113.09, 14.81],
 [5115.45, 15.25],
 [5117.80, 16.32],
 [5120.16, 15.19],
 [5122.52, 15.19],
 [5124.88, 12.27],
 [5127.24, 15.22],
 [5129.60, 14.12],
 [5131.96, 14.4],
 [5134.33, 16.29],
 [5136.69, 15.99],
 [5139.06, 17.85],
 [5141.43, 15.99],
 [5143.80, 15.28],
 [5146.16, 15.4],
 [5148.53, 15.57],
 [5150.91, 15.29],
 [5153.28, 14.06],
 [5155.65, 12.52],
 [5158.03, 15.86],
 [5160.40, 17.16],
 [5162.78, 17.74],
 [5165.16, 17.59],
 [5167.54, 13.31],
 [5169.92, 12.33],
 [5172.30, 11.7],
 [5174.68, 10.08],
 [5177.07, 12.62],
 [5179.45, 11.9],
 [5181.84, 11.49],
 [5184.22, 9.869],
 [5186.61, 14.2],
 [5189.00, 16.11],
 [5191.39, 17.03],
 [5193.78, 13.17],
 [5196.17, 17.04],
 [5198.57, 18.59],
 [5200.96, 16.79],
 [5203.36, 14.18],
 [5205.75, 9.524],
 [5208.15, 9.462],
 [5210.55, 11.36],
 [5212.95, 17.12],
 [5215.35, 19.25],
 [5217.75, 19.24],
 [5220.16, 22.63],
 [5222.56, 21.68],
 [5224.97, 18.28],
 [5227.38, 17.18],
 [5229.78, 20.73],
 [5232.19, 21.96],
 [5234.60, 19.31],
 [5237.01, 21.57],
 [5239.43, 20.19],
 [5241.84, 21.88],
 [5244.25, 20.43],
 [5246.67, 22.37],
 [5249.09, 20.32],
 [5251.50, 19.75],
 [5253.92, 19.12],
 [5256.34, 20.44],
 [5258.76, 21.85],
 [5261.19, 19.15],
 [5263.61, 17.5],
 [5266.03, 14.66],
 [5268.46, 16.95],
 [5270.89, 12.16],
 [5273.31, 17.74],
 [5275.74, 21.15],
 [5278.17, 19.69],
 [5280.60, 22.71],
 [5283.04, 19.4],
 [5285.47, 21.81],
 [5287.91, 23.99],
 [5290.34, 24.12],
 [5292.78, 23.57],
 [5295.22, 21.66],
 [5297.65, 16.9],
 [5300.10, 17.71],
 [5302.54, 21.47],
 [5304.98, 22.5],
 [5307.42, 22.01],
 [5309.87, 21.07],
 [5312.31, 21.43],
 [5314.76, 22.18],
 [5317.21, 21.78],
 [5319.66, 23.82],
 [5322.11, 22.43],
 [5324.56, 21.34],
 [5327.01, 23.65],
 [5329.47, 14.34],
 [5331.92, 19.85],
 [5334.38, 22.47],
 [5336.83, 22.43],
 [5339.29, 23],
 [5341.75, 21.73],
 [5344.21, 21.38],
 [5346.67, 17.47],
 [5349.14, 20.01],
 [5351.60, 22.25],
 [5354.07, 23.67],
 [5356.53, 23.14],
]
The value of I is 3.6 angstrom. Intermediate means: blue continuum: 15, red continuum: 21.6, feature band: 13.3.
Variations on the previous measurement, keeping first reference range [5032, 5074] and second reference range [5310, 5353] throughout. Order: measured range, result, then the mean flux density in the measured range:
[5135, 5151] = 1.0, 16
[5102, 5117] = 1.6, 14.5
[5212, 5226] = -0.8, 19.8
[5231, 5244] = -1.2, 20.9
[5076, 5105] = 1.5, 15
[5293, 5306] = 0.2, 20.3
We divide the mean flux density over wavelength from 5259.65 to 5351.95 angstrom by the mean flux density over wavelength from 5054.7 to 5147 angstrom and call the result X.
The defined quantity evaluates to 1.4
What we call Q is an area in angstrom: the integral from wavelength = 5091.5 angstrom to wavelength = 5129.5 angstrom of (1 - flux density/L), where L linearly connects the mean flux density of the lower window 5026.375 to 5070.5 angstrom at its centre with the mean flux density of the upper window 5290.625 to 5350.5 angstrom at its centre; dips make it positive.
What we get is 3.8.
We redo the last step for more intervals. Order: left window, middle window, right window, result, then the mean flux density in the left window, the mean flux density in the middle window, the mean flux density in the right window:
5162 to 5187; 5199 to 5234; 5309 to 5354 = -4.6 angstrom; 12.9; 17.2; 21.3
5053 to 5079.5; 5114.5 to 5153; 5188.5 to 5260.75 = 2.6 angstrom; 15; 15.3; 18.3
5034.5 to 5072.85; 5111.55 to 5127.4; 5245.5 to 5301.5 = 1.5 angstrom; 14.9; 14.9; 19.8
